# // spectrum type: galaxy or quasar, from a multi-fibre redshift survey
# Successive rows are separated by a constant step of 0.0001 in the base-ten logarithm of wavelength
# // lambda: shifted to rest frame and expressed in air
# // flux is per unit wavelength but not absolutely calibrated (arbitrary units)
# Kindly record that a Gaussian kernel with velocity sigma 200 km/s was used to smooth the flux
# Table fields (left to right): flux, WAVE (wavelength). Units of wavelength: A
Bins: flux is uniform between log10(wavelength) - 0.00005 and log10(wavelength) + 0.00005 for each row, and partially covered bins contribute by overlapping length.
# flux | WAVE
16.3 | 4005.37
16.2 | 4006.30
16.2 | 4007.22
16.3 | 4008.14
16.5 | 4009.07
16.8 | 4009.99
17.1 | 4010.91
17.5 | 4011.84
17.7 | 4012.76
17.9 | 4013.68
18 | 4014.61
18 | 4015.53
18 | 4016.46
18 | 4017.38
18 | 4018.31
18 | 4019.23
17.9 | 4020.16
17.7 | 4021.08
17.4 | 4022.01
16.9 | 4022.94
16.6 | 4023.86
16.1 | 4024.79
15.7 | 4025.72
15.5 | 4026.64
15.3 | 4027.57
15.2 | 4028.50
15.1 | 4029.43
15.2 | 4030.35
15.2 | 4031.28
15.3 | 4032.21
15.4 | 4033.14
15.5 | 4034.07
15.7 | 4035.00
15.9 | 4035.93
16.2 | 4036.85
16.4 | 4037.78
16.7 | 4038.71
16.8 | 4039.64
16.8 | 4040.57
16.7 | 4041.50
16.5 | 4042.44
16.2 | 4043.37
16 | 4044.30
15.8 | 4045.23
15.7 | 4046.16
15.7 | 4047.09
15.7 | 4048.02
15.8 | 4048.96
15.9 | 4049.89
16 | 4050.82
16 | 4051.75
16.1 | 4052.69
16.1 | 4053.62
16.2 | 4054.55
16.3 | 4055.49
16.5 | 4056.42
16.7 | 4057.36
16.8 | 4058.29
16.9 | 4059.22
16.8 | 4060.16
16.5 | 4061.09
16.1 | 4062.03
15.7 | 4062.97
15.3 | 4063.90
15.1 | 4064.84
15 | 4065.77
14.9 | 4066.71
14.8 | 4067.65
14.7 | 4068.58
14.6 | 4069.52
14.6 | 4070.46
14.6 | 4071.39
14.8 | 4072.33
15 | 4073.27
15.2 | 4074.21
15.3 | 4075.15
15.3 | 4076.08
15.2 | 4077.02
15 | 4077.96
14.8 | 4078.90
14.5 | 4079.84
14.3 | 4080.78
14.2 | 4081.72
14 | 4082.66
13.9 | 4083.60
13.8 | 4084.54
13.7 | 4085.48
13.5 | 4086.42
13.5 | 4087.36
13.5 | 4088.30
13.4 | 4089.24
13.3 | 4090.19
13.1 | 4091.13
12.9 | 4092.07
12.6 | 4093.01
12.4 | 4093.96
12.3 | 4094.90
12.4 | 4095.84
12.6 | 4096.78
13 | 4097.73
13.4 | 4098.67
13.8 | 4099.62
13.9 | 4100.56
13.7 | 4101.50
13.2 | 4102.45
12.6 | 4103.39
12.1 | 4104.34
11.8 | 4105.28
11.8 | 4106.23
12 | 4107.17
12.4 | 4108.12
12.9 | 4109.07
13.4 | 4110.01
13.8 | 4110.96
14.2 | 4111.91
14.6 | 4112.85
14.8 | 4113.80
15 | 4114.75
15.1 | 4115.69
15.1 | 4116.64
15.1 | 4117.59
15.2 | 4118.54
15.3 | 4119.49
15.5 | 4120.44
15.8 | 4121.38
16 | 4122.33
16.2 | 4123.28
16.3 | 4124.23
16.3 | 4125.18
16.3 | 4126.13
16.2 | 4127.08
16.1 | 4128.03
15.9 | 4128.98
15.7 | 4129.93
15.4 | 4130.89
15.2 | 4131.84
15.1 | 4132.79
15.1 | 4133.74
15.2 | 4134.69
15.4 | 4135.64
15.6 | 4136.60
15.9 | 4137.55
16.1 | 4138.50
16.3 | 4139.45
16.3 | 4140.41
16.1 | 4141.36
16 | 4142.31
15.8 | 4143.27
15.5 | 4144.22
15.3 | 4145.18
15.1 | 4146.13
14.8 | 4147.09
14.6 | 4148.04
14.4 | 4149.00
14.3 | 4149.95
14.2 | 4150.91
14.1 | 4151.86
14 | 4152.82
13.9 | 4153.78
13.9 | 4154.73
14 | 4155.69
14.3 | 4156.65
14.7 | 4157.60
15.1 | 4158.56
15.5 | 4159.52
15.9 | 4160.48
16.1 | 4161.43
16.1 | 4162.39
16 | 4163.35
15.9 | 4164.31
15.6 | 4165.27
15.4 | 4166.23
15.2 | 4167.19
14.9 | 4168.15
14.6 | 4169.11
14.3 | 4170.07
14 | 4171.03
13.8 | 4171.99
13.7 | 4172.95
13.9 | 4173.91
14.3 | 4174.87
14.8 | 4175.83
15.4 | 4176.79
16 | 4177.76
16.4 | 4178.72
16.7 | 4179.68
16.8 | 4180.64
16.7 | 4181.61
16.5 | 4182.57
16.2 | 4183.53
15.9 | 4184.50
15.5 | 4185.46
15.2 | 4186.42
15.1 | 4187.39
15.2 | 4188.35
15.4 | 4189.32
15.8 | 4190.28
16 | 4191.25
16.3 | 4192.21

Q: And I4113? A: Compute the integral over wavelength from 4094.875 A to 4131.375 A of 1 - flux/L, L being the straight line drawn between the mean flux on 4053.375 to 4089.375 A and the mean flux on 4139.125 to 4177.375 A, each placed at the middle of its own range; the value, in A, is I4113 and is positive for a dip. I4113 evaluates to 1.7 A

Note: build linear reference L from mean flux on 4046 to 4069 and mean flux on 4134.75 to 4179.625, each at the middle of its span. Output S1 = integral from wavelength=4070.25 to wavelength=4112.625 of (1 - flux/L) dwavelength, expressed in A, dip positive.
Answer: 5.5 A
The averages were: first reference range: 15.9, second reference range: 15.1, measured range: 13.6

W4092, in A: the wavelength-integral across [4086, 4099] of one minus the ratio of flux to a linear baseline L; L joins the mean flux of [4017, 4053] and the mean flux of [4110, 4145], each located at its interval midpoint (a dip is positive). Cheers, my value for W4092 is 2.30 A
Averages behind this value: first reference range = 16.2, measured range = 13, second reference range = 15.5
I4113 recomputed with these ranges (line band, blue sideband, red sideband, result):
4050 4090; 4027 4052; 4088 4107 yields -2.26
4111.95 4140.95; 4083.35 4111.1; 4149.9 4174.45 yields -3.77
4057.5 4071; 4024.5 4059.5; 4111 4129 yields 0.23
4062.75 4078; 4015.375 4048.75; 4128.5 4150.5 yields 0.97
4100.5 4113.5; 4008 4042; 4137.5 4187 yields 2.27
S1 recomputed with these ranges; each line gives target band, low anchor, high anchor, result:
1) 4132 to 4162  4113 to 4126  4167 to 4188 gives 0.5 A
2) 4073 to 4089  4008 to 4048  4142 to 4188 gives 1.6 A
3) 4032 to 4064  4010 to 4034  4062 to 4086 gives -0.9 A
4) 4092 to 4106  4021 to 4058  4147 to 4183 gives 2.5 A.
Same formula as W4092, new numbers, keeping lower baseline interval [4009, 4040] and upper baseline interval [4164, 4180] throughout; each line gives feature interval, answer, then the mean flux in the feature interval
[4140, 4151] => 0.03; 15.2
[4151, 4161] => 0.40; 14.5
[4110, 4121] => 0.55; 14.8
